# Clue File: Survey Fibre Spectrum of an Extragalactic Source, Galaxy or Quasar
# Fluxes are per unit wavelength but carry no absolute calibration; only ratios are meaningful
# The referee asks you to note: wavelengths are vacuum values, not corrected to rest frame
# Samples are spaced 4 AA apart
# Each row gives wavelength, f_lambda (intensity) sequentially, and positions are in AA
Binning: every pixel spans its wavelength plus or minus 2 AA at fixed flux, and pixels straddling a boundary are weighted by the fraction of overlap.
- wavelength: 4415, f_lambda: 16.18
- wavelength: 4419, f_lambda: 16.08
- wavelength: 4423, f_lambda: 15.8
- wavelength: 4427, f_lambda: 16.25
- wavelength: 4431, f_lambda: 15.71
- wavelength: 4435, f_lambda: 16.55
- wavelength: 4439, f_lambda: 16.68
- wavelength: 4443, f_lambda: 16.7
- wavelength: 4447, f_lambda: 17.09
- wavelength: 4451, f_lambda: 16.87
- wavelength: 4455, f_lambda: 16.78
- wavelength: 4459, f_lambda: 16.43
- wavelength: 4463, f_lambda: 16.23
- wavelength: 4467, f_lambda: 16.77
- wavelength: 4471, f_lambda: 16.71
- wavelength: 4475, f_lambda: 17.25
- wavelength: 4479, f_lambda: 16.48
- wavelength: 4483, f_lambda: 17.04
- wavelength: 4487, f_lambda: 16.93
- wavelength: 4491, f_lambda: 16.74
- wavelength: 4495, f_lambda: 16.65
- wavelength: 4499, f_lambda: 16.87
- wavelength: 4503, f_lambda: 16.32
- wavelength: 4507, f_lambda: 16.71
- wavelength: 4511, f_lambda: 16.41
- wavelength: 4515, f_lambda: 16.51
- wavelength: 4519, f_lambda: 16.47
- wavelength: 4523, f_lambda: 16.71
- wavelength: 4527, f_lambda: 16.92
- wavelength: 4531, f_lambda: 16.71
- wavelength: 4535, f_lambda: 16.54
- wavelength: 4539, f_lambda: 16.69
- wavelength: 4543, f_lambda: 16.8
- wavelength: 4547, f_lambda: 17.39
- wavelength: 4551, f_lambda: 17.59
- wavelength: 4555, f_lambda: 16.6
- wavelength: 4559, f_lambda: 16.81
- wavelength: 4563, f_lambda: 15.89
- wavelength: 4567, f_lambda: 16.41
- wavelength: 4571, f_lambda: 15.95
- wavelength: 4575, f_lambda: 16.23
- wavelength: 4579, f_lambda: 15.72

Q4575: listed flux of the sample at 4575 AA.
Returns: 16.23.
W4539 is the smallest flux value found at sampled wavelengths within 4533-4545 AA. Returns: 16.54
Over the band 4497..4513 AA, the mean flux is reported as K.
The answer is 16.6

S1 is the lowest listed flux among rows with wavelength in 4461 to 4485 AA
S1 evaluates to 16.23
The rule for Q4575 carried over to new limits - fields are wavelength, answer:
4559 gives 16.81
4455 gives 16.78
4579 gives 15.72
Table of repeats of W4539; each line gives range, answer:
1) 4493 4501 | 16.65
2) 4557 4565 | 15.89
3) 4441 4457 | 16.7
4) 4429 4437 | 15.71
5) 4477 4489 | 16.48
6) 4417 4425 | 15.8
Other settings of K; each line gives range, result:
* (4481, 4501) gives 16.8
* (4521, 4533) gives 16.8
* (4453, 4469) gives 16.6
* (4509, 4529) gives 16.6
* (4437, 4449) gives 16.8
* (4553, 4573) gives 16.3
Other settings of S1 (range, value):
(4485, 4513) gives 16.32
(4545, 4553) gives 17.39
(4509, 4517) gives 16.41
